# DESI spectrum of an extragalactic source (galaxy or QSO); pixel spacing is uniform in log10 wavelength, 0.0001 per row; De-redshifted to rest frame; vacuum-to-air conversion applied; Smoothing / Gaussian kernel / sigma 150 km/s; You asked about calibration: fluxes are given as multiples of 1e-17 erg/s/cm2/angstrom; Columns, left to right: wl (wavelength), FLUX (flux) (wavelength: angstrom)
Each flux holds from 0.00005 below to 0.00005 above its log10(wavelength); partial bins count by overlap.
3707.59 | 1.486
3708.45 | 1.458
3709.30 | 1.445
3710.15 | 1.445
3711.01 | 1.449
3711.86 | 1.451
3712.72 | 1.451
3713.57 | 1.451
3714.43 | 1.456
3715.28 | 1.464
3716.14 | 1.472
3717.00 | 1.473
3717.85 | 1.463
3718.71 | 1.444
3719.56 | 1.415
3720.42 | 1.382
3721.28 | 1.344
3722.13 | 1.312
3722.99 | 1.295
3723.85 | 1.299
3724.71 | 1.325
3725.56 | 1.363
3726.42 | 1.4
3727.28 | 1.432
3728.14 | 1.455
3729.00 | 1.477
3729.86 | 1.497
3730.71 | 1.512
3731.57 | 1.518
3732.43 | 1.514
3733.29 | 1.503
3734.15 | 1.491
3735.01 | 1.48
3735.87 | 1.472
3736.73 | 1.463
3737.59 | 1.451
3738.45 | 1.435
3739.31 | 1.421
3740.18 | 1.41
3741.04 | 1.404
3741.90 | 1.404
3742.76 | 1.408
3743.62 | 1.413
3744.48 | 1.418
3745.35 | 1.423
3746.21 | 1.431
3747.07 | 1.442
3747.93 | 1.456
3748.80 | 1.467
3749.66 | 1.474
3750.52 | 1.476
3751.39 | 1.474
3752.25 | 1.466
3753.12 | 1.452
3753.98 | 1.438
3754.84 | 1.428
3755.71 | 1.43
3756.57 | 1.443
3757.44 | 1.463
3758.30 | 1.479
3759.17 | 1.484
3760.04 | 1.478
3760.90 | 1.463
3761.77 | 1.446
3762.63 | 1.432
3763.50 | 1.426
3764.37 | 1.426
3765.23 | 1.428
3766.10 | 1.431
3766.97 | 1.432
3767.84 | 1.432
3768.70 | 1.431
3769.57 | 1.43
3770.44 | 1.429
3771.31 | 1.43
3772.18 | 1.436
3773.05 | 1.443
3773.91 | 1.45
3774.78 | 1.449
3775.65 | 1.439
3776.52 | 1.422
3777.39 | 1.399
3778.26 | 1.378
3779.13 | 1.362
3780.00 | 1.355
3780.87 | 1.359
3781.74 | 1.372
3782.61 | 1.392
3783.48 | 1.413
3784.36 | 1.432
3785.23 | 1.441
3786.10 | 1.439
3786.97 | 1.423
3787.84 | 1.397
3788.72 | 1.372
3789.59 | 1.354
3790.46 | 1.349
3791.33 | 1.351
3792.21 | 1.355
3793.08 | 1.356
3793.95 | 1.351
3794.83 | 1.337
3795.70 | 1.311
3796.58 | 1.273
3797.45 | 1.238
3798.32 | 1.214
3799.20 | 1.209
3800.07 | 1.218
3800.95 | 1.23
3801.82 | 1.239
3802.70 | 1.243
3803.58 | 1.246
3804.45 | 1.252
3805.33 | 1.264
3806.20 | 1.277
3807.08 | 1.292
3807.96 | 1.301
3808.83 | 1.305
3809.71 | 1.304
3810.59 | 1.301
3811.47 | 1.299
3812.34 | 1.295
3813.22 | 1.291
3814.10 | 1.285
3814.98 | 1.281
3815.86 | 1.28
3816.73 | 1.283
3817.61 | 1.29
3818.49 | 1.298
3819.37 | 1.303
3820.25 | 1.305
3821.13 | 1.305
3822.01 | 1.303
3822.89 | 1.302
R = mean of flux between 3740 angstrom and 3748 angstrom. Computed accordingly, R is 1.42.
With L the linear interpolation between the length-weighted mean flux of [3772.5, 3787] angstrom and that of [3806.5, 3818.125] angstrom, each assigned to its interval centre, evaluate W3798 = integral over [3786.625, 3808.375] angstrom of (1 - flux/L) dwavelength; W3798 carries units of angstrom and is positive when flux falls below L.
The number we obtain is 0.8 angstrom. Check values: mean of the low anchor 1.41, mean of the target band 1.3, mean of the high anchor 1.29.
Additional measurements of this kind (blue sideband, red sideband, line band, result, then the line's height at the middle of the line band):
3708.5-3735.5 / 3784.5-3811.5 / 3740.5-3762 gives -0.92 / 1.39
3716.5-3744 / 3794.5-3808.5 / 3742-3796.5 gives -3.39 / 1.34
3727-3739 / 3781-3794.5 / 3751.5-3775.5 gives -0.29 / 1.43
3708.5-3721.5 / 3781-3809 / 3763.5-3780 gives -0.81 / 1.36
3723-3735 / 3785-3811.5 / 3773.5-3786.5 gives -0.62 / 1.34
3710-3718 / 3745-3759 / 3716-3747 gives 0.59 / 1.46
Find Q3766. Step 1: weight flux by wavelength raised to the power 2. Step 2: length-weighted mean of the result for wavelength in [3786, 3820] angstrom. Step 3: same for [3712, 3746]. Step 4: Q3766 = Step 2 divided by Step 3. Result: 0.94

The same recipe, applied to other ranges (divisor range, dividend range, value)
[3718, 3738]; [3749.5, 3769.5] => 1.03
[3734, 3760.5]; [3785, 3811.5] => 0.93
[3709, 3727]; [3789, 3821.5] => 0.96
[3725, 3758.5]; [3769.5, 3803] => 0.96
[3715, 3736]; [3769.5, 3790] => 1.01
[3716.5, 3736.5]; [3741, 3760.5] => 1.03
